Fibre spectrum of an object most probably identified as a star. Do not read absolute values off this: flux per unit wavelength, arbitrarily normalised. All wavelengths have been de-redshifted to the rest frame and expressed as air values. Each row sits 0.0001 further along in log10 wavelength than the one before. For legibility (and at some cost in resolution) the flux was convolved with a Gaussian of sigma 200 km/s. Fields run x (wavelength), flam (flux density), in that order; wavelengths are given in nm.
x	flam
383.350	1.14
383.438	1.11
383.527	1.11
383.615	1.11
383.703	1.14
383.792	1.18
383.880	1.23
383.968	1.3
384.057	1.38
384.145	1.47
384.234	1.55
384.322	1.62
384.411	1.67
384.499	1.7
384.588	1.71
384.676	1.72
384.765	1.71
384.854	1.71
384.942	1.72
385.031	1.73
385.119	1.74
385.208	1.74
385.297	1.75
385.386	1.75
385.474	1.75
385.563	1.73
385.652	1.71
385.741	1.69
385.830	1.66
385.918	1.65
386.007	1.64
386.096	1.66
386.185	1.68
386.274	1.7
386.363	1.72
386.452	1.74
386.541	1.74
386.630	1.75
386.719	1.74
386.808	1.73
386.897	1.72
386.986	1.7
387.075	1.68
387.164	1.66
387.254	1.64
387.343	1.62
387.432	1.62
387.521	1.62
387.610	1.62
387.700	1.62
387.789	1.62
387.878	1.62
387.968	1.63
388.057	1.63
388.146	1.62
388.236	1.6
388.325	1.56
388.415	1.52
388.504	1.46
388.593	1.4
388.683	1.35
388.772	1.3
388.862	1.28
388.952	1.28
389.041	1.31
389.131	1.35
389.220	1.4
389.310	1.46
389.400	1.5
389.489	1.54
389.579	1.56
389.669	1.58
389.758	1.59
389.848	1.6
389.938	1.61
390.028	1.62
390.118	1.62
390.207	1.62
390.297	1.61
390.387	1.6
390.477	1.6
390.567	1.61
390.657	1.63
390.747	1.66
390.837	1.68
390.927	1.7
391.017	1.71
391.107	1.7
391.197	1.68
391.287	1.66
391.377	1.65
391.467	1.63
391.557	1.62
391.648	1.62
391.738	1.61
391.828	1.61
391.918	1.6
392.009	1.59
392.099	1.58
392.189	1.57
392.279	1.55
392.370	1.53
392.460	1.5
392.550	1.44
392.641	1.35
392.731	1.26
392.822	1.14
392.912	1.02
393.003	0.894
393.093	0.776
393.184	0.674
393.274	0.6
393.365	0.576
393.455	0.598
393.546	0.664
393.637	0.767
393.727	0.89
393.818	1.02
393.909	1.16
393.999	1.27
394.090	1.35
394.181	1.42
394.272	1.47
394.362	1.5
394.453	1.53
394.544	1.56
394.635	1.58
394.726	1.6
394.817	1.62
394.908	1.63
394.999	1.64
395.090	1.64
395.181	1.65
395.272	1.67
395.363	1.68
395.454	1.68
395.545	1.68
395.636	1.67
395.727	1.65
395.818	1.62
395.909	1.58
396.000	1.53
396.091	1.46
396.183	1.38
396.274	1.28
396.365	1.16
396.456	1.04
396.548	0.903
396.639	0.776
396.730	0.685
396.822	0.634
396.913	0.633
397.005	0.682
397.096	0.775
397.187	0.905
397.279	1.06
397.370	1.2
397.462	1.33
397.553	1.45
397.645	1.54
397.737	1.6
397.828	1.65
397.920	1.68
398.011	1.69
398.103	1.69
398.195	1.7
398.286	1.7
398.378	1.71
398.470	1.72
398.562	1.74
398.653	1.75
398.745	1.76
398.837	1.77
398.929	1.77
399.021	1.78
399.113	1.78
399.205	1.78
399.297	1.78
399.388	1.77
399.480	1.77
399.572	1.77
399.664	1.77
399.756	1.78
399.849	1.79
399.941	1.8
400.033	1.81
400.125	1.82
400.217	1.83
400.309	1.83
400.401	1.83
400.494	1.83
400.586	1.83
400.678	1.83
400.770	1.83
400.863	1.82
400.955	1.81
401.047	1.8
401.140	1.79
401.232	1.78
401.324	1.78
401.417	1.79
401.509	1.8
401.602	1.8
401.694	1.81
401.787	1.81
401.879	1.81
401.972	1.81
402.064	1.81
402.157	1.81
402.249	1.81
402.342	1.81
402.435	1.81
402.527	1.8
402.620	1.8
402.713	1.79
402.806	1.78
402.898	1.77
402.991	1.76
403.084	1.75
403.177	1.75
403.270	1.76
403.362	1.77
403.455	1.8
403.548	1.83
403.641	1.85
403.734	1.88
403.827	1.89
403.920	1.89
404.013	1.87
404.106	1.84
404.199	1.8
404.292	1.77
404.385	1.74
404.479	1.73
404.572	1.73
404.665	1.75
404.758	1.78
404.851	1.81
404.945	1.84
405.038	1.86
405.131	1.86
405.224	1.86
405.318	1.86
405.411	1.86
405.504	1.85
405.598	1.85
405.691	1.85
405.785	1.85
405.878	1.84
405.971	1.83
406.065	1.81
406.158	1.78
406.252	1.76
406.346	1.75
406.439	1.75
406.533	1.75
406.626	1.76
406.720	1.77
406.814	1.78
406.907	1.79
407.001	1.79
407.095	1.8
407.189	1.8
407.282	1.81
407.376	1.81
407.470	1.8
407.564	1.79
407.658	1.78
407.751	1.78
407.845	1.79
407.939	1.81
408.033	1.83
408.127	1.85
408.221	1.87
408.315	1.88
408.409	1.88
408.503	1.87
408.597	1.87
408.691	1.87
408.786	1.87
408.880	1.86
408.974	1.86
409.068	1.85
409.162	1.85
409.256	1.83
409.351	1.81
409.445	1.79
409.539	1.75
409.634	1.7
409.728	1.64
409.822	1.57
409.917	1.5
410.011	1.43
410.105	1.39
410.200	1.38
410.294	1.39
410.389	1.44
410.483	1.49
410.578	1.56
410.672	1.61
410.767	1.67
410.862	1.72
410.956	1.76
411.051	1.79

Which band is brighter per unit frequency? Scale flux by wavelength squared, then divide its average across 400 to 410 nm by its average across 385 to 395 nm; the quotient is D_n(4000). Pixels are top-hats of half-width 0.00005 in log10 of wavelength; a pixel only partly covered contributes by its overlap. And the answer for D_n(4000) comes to 1.30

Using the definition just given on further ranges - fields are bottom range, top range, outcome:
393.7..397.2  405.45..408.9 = 1.45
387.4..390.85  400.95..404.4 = 1.26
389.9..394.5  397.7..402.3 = 1.34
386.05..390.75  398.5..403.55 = 1.21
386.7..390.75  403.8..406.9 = 1.26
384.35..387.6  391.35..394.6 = 0.77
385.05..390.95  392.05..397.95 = 0.82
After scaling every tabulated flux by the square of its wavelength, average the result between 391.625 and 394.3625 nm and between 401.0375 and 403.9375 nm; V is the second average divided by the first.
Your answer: 1.57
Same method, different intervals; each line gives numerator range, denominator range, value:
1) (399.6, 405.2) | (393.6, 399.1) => 1.31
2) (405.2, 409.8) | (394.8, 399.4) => 1.31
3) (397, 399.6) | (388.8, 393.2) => 1.10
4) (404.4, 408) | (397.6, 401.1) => 1.06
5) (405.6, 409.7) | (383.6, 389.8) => 1.27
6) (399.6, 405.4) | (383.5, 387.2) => 1.22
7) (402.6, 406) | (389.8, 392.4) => 1.19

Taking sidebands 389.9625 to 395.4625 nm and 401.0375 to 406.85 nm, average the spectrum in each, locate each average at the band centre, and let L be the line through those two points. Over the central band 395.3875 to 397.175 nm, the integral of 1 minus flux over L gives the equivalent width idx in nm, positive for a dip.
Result 0.39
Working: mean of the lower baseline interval 1.42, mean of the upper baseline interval 1.8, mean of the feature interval 1.2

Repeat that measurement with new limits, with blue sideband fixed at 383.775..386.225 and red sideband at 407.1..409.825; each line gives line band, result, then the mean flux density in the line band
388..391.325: 0.24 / 1.55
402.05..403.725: -0.02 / 1.79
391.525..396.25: 0.92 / 1.37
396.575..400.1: 0.48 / 1.5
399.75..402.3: -0.08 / 1.81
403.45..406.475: -0.06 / 1.82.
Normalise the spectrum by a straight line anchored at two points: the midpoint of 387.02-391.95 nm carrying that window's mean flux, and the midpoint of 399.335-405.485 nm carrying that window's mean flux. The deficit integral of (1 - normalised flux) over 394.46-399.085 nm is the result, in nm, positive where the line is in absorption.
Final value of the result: 0.70 nm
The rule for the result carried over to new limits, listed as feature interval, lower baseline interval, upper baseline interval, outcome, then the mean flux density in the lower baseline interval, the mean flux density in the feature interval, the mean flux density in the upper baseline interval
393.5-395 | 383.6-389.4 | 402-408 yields 0.31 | 1.58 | 1.32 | 1.8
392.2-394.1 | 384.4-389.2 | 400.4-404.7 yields 0.72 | 1.63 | 1.05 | 1.8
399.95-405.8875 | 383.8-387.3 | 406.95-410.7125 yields -0.34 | 1.66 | 1.81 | 1.73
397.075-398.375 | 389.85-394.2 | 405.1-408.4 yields 0.08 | 1.37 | 1.45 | 1.81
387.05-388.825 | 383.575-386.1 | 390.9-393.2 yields -0.04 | 1.59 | 1.57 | 1.46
